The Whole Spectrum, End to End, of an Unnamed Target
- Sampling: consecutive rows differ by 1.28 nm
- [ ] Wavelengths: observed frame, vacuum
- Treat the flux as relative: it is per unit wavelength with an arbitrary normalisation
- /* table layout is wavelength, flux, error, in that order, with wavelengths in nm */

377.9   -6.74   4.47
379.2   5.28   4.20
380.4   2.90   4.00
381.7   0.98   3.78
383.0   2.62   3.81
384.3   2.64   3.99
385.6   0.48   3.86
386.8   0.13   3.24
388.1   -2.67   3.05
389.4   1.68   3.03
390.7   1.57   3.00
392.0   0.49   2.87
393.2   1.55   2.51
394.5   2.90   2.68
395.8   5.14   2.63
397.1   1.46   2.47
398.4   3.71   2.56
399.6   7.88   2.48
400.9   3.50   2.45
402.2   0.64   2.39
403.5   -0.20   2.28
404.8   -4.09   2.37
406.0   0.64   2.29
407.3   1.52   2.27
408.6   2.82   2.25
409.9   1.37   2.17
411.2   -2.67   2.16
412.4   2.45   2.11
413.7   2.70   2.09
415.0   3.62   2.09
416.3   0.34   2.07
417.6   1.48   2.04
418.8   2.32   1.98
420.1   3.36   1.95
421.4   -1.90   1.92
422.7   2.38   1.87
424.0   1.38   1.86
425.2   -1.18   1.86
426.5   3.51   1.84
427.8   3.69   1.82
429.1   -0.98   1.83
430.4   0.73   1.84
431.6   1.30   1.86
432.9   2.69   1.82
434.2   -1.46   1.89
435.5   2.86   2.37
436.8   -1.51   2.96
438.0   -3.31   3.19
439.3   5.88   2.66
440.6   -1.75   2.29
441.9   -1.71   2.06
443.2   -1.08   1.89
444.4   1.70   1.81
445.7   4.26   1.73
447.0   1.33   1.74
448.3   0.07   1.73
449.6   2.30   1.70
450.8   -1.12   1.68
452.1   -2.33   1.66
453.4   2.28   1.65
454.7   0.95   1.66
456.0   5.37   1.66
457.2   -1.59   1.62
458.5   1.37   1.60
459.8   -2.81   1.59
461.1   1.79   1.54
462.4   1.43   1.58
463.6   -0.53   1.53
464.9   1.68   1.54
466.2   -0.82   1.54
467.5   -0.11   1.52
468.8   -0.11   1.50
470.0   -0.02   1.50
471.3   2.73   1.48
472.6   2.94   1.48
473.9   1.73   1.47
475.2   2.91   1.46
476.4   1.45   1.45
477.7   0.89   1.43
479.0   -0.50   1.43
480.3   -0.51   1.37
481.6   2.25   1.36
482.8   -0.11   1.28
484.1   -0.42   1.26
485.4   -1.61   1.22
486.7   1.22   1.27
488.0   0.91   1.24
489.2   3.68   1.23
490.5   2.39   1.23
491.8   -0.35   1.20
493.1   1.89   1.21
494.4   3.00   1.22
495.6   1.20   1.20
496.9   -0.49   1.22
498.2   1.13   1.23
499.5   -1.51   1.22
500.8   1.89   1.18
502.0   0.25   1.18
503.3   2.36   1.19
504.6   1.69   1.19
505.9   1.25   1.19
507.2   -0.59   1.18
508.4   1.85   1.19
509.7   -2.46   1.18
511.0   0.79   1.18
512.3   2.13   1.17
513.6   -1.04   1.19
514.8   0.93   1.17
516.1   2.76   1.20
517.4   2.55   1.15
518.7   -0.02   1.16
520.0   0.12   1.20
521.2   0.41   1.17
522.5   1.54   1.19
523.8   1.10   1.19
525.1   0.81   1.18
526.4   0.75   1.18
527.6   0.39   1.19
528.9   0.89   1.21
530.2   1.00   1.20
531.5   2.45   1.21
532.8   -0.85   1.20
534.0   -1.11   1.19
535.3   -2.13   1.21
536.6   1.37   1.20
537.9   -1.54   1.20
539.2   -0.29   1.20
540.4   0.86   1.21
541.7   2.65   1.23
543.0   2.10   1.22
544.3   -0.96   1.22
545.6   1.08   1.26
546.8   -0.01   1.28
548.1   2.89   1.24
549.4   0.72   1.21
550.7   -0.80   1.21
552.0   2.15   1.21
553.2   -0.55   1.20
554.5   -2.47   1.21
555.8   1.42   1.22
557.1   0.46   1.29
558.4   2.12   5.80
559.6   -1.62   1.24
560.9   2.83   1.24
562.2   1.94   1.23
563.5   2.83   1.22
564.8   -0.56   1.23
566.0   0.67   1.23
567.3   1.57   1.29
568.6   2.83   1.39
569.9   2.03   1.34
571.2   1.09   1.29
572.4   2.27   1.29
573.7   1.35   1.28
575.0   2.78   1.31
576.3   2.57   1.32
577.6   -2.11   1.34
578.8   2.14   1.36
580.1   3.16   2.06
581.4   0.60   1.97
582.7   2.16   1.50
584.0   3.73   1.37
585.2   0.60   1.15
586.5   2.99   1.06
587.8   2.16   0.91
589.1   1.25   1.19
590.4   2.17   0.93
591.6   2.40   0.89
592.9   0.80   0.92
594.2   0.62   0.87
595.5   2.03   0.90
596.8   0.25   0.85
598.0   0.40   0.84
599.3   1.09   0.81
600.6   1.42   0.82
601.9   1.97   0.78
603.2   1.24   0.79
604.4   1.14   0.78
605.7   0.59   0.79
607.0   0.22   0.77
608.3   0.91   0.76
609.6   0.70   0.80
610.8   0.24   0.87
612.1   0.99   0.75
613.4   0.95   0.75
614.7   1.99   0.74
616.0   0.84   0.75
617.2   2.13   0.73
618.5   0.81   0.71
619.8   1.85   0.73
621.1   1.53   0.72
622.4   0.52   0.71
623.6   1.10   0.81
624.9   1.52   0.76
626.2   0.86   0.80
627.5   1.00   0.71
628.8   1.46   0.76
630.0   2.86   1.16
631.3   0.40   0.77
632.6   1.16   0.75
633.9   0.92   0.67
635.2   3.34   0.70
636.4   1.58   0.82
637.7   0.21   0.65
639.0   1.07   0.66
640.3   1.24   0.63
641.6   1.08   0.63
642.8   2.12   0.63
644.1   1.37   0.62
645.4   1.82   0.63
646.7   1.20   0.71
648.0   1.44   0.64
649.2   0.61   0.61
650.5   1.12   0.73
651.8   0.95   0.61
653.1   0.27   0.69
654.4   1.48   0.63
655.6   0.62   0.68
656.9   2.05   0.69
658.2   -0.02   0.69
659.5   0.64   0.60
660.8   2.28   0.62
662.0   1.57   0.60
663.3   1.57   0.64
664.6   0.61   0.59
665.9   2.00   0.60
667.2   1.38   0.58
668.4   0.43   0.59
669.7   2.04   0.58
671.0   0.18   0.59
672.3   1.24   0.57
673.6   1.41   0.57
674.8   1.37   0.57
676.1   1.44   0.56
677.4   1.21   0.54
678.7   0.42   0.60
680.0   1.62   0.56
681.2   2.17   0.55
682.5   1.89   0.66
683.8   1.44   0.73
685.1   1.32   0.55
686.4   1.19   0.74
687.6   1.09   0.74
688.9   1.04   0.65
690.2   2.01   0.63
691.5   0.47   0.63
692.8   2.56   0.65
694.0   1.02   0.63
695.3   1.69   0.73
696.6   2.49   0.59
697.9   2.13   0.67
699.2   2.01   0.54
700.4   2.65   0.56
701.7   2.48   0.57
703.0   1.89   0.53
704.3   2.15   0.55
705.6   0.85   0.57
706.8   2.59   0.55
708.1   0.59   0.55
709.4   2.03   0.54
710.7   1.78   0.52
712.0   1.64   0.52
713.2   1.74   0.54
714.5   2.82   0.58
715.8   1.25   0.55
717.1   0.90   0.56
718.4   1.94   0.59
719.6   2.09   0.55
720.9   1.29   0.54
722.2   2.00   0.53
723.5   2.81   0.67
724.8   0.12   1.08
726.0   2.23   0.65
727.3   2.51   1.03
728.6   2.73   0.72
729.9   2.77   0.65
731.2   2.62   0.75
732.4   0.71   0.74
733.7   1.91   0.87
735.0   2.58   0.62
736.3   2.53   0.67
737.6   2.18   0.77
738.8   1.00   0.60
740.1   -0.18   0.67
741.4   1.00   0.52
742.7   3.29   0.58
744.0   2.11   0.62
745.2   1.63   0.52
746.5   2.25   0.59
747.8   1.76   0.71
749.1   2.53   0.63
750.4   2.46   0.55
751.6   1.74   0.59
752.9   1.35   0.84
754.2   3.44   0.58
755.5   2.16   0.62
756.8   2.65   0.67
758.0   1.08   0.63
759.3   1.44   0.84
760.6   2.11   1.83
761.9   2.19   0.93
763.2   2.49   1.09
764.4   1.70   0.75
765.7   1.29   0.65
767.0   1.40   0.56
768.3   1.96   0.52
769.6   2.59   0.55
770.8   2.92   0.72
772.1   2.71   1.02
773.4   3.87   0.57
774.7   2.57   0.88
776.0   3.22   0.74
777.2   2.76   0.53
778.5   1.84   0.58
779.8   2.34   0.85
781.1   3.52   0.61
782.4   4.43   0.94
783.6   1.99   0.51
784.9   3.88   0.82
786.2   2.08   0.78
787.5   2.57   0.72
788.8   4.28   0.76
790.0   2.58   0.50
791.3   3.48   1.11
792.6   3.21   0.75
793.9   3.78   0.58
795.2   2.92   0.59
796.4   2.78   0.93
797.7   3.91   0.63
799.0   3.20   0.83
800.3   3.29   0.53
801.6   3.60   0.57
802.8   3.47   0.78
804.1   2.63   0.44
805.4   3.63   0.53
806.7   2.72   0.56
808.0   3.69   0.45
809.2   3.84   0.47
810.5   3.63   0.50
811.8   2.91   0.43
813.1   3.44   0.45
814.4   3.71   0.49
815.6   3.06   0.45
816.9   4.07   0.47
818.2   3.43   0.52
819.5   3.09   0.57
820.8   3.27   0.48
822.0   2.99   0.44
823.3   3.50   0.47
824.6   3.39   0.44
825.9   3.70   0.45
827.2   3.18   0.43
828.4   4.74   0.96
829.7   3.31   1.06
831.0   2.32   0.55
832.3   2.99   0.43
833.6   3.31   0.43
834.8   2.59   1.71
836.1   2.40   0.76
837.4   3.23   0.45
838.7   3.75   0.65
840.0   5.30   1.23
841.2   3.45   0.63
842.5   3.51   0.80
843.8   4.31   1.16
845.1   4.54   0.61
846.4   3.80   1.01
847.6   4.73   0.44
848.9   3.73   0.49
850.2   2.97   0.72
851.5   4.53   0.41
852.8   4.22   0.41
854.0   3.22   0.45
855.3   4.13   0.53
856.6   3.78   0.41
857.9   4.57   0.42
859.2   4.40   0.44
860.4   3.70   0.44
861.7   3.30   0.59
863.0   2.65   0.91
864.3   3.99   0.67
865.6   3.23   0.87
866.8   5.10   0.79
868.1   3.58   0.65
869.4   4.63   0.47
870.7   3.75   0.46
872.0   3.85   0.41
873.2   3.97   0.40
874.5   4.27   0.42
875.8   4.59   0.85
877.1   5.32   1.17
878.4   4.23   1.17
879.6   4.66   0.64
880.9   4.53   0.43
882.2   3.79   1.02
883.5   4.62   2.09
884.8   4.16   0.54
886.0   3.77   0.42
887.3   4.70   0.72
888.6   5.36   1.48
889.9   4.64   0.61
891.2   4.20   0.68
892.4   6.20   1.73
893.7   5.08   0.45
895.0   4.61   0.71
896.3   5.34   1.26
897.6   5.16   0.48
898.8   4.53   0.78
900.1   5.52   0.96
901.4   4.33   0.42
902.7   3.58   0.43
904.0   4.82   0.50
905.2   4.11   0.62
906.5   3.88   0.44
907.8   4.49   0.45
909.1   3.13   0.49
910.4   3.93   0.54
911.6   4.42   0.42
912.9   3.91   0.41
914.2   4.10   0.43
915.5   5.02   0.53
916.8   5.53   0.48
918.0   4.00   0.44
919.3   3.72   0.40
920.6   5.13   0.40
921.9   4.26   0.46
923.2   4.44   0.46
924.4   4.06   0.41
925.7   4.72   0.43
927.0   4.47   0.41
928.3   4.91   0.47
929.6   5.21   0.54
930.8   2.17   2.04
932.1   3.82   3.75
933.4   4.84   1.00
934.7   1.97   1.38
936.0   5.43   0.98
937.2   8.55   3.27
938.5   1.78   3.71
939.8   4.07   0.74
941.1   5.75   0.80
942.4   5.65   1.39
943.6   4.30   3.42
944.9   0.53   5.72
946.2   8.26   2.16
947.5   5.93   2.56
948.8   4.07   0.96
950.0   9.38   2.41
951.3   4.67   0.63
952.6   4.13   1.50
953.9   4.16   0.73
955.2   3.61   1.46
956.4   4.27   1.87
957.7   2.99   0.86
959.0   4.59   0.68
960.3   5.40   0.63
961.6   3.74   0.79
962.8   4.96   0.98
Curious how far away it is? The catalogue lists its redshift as 0.929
